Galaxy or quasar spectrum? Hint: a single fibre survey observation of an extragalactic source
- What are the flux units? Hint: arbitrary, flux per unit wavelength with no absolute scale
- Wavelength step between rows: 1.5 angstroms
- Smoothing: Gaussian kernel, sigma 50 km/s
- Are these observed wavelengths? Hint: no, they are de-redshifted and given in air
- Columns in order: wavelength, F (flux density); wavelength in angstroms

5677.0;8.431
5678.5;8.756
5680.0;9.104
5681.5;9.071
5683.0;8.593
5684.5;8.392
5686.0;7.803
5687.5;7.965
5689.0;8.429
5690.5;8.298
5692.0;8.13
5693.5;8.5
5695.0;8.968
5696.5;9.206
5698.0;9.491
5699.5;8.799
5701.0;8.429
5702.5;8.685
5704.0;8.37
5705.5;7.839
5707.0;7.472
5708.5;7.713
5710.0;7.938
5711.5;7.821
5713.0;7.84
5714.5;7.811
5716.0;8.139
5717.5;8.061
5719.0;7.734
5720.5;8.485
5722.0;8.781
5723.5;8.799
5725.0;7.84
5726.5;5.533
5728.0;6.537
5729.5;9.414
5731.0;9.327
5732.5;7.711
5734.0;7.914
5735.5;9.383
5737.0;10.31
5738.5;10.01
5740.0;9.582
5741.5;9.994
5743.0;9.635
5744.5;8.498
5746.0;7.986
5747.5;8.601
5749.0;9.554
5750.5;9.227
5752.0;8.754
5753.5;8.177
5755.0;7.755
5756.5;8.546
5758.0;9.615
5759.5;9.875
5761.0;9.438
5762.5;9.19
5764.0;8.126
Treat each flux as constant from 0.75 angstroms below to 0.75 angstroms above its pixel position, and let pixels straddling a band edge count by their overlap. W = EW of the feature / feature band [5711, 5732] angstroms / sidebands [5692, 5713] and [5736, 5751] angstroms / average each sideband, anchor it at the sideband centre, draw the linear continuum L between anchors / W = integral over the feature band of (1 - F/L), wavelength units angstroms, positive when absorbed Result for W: 1.9 angstroms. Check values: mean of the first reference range 8.37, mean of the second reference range 9.34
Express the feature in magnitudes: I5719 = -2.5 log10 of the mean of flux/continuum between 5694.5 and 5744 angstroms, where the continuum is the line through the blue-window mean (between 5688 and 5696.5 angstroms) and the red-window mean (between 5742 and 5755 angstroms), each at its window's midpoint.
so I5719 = 0.021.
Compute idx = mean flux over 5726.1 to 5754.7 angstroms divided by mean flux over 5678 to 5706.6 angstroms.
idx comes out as 1.02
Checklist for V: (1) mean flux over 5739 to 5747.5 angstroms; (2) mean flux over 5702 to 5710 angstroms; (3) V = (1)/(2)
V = 1.1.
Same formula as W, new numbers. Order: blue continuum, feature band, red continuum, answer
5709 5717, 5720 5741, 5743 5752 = -0.4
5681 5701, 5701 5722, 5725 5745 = 1.5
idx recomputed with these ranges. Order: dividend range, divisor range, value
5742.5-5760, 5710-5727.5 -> 1.12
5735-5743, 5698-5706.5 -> 1.16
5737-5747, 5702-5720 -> 1.18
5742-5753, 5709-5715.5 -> 1.13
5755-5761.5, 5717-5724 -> 1.10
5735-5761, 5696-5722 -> 1.11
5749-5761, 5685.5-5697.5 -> 1.06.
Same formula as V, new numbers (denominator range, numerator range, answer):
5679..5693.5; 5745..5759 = 1.03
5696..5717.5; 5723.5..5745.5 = 1.05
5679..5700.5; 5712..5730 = 0.92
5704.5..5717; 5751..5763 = 1.14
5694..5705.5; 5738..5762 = 1.03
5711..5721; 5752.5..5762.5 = 1.12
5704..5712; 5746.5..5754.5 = 1.13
